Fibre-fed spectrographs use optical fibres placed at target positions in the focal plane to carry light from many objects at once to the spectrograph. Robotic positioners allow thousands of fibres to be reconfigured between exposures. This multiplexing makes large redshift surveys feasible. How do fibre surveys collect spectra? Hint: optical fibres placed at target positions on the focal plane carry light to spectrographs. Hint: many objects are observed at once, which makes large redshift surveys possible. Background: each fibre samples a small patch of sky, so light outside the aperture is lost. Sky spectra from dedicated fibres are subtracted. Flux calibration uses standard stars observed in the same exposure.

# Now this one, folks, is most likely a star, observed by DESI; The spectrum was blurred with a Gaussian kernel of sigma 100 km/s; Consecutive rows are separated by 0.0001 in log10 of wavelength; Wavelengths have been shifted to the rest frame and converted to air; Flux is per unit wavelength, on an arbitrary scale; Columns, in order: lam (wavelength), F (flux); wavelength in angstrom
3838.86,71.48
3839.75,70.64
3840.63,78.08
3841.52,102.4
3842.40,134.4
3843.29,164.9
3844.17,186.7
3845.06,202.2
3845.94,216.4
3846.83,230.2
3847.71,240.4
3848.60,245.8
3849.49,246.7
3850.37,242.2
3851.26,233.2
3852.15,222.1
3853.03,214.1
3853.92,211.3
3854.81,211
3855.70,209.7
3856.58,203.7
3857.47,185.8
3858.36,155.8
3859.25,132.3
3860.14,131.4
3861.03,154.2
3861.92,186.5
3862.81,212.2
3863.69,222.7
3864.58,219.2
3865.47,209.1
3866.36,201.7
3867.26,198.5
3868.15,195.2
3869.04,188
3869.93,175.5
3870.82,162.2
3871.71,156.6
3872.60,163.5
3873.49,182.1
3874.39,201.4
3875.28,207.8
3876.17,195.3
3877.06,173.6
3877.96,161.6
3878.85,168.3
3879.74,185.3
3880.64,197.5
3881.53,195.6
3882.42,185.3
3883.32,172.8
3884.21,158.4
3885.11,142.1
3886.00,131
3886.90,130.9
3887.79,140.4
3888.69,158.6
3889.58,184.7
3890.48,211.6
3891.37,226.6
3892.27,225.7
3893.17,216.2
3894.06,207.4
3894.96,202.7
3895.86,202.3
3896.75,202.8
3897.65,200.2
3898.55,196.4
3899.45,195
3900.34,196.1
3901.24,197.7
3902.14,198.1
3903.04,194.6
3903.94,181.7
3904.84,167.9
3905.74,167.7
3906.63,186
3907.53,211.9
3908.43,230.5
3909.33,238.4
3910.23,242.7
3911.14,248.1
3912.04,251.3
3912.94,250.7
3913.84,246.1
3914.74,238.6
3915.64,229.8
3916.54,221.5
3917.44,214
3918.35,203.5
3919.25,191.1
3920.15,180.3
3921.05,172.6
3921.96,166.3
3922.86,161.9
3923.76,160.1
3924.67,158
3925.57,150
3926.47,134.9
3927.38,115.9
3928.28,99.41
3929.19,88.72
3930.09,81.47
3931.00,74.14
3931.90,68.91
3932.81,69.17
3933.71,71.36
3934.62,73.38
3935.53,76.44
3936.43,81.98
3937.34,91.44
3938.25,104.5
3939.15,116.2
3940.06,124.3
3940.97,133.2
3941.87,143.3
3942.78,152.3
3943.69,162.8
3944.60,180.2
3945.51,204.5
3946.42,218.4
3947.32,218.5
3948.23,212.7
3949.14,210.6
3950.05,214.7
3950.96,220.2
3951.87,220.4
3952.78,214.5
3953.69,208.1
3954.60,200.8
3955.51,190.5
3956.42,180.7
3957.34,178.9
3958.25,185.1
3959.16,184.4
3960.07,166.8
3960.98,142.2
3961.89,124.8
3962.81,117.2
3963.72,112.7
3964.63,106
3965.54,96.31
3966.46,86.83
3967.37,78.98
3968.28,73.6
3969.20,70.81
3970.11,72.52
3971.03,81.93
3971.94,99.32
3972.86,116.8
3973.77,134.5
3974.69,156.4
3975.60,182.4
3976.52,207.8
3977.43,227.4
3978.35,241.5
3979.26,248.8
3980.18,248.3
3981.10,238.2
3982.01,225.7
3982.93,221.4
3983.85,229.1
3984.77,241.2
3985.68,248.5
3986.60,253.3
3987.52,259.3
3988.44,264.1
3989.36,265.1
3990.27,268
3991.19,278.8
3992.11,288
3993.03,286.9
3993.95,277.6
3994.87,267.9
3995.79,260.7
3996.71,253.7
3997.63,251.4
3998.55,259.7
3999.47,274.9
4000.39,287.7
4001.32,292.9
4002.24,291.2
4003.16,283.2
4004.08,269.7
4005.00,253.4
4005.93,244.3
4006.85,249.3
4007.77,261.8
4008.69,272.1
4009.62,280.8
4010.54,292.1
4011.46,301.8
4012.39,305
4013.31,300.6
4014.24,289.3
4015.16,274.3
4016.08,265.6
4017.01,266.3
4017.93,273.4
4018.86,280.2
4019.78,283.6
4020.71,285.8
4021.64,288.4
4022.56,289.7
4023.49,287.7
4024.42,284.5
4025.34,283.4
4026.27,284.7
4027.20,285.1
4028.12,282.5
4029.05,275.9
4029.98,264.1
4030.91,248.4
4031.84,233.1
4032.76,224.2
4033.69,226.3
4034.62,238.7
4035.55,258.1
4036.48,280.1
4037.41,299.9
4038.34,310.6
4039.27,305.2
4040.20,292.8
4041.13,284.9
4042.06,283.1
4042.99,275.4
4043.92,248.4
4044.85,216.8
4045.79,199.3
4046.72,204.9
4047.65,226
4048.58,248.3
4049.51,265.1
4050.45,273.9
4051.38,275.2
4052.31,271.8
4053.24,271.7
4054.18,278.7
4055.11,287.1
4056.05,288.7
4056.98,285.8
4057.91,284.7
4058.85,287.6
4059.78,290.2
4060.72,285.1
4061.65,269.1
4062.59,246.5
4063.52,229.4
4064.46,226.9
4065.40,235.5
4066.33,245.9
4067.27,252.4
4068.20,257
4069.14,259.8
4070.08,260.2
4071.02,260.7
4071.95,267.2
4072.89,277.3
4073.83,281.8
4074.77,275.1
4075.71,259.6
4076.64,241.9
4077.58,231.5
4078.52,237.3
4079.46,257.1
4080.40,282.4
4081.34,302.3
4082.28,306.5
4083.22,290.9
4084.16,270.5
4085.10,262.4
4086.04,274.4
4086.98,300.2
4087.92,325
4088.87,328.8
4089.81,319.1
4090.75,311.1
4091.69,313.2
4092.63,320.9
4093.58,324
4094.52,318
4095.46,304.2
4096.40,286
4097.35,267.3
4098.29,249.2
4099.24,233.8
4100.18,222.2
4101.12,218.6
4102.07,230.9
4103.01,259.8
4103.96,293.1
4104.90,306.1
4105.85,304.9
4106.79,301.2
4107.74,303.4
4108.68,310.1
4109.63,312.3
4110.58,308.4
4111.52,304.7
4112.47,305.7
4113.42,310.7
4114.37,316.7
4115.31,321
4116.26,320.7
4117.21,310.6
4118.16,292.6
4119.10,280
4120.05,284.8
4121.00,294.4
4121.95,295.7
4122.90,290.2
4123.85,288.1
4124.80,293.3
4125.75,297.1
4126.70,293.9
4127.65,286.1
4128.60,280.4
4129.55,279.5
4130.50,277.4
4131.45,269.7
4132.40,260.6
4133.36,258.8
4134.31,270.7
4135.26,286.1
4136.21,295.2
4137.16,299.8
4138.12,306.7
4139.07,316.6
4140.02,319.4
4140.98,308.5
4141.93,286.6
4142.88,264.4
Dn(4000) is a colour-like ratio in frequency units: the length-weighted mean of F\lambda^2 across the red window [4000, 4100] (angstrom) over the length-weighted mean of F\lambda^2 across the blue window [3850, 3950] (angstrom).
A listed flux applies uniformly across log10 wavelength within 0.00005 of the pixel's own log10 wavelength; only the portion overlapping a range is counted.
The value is 1.66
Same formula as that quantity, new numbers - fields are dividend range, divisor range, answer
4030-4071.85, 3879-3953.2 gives 1.61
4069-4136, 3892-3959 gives 1.77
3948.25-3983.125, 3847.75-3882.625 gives 0.90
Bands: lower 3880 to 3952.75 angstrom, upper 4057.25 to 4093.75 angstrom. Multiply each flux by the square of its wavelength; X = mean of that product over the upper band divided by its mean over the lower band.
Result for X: 1.72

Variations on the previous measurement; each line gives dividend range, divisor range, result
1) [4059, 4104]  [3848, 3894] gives 1.60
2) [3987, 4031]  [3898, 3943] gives 1.77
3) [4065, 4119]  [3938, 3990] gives 1.71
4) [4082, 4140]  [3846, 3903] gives 1.71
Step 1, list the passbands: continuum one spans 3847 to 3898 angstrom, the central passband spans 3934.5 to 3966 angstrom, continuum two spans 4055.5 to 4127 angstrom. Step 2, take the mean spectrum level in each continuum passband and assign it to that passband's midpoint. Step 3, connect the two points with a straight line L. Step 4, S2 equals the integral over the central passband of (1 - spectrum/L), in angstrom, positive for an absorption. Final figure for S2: 9.0 angstrom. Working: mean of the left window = 191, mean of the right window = 282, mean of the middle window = 160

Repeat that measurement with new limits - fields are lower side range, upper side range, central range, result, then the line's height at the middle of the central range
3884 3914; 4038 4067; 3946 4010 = 6.6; 232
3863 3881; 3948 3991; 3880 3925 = -2.3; 186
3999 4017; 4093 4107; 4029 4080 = 2.8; 276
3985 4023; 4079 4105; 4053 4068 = 0.8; 281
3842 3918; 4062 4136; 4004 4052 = -2.9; 254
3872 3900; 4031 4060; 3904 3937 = 5.9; 202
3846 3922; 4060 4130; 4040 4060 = -0.1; 264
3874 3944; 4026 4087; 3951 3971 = 5.8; 204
